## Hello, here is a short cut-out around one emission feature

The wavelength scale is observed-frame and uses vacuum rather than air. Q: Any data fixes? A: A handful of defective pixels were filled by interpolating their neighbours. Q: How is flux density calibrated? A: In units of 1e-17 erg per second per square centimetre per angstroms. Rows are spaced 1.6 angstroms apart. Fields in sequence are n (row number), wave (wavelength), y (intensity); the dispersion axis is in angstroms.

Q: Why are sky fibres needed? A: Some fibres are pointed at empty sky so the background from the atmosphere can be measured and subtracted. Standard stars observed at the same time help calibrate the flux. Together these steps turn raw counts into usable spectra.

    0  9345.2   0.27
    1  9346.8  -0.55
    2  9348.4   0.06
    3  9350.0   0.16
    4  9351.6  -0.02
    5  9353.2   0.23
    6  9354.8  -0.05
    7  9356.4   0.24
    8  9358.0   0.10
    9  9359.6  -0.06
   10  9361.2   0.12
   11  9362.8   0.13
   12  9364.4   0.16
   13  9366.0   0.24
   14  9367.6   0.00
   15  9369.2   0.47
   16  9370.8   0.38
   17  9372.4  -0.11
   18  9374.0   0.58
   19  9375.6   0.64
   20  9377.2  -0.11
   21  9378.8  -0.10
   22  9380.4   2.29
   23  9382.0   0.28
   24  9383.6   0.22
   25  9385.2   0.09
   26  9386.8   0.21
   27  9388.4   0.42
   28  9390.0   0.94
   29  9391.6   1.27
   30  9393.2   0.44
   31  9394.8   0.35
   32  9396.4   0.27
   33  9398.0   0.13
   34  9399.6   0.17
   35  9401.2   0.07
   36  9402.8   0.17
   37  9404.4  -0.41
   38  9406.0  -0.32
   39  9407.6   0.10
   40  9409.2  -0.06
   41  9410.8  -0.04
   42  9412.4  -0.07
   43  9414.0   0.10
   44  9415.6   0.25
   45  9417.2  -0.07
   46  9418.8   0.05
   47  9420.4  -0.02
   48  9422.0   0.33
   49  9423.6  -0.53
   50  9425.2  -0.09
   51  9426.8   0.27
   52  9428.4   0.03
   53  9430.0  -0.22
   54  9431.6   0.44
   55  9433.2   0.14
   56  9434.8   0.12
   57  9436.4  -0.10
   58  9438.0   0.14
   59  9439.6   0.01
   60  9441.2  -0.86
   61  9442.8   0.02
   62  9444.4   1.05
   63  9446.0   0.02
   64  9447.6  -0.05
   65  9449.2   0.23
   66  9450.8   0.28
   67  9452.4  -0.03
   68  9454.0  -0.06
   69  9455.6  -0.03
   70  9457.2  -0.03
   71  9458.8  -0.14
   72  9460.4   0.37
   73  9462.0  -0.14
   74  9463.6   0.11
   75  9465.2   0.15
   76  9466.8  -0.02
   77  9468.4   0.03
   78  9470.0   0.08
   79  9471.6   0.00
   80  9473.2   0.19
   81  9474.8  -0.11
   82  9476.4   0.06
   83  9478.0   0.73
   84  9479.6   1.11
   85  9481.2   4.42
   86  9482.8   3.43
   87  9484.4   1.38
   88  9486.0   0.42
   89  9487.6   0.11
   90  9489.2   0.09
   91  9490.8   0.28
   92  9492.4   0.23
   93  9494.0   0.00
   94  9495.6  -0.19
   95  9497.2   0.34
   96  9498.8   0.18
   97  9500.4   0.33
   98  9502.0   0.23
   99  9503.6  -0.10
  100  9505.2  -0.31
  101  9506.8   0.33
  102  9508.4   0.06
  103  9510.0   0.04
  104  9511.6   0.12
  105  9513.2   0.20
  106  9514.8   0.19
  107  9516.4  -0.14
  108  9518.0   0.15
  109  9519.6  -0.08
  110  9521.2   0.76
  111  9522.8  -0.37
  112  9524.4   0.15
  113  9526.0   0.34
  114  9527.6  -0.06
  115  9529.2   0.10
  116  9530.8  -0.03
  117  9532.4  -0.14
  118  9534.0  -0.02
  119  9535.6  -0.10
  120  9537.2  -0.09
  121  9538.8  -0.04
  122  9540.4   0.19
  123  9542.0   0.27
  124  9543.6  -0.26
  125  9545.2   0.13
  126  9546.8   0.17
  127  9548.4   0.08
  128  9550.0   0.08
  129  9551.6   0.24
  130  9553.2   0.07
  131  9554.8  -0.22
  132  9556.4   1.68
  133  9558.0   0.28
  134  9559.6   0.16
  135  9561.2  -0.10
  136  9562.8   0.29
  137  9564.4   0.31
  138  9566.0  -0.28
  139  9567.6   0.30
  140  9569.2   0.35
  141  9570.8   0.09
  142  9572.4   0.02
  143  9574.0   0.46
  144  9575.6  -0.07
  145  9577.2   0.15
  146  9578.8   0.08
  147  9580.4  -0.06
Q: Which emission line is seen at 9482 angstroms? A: [O III]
